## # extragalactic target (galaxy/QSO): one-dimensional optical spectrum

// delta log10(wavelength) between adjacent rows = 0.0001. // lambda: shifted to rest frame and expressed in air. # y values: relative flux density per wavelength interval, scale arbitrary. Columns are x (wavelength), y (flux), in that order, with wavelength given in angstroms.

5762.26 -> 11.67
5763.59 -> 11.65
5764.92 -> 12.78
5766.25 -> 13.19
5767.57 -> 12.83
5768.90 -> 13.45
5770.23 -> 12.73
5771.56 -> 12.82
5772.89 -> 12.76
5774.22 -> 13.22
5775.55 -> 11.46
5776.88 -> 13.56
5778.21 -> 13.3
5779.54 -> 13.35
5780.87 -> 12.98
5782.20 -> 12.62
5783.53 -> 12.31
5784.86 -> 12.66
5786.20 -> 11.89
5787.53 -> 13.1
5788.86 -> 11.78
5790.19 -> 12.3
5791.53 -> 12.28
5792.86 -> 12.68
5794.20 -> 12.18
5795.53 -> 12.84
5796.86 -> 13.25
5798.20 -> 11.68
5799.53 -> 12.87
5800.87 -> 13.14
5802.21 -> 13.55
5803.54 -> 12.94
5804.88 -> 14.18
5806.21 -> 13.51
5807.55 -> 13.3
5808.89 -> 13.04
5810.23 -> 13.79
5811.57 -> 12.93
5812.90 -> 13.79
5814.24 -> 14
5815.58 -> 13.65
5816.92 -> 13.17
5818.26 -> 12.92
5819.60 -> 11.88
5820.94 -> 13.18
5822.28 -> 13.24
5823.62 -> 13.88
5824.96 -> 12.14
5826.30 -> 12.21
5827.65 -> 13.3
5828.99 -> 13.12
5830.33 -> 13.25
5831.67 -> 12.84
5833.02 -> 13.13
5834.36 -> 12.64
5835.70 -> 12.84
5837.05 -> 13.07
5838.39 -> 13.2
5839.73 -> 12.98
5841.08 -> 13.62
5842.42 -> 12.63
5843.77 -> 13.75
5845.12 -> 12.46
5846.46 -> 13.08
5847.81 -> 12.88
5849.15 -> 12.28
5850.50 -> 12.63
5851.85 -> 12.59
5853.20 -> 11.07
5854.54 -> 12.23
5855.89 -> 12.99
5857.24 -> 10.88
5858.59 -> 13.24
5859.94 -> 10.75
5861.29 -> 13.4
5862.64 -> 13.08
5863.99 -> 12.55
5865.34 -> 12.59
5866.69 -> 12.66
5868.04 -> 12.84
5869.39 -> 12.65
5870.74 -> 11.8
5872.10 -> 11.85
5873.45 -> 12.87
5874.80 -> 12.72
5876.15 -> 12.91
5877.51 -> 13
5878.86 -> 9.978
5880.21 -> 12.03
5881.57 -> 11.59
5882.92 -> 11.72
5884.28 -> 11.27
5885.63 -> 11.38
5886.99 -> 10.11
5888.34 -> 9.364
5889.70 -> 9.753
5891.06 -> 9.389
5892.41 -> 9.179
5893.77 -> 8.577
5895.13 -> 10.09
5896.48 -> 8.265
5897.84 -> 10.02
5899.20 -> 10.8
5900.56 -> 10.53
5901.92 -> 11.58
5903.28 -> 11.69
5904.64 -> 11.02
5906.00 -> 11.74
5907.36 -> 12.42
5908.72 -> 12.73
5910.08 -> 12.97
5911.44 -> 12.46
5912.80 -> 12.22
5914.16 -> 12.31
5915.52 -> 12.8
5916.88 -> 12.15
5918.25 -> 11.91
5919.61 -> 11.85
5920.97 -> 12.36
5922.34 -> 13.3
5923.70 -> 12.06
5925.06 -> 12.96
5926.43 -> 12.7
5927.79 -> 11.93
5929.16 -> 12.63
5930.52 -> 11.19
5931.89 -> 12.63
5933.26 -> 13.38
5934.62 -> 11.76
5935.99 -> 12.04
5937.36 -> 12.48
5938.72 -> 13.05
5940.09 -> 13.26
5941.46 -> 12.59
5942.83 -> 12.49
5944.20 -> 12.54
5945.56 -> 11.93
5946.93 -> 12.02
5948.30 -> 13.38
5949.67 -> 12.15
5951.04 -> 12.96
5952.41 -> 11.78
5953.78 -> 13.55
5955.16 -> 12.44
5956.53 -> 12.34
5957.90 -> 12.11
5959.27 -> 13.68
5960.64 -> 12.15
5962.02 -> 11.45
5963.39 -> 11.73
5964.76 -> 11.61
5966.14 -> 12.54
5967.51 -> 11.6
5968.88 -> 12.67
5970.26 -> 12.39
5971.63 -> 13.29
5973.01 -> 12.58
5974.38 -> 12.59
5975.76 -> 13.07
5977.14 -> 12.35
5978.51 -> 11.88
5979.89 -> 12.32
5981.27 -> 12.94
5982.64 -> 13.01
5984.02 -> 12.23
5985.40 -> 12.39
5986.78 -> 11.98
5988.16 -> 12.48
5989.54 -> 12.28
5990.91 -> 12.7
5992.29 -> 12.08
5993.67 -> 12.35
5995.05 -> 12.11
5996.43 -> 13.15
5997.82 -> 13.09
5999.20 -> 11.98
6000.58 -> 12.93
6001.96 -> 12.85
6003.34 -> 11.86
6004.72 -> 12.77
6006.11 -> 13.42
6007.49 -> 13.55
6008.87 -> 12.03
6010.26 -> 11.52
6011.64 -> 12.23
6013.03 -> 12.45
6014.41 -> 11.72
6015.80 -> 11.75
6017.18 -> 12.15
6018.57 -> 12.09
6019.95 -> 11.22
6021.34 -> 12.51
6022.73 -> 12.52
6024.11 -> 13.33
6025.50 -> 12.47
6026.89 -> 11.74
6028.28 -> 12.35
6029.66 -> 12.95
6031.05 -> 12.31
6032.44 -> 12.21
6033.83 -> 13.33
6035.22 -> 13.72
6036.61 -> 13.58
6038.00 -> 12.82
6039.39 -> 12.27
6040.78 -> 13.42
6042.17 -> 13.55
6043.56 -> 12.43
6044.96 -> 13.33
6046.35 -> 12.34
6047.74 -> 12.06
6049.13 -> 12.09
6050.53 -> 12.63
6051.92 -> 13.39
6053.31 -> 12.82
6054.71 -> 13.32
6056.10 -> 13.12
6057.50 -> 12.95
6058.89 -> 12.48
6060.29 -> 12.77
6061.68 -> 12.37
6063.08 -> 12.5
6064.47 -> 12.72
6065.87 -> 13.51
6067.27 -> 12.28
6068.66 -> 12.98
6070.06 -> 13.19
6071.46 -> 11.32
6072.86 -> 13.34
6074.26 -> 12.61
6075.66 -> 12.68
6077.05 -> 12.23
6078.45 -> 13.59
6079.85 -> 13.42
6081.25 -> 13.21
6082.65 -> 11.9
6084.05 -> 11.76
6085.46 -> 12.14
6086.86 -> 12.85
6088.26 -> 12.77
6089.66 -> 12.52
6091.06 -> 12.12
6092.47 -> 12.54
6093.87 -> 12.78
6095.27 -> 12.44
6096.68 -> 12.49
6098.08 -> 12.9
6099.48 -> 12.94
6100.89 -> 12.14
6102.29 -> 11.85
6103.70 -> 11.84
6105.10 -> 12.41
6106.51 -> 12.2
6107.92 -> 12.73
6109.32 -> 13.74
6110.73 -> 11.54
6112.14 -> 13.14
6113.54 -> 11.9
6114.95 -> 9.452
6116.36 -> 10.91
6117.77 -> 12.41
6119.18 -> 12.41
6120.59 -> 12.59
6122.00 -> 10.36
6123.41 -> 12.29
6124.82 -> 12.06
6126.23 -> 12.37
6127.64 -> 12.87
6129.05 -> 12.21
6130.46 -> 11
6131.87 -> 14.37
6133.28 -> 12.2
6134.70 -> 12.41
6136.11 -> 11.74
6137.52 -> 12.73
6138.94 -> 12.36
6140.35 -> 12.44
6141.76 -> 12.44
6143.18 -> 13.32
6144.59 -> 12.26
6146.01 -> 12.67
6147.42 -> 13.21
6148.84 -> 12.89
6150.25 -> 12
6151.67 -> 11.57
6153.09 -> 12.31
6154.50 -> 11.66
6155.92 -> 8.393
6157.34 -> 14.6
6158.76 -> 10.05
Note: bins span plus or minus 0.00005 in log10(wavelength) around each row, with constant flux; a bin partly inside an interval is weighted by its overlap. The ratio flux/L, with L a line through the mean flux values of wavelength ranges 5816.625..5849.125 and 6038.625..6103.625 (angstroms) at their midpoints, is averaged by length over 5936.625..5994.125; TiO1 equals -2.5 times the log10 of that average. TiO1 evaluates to 0.029 mag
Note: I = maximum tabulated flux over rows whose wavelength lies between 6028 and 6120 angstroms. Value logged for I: 13.74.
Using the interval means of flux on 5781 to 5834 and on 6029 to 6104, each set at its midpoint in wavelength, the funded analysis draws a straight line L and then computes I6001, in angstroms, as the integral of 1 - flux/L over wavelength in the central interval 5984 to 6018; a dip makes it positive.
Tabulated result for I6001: 1.0 angstroms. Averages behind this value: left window 12.9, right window 12.7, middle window 12.4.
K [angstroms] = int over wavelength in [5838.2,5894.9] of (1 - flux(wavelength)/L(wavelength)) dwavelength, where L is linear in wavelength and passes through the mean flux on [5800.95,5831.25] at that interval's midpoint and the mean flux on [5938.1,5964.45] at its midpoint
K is 4.5 angstroms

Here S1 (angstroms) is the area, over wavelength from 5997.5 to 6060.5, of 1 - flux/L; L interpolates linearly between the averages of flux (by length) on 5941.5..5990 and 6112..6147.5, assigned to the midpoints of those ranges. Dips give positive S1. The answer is -1.4 angstroms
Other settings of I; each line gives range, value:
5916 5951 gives 13.38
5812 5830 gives 14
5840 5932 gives 13.75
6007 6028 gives 13.55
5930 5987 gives 13.68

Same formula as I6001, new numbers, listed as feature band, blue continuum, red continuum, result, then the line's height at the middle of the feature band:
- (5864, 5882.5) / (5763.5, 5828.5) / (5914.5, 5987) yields 0.6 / 12.7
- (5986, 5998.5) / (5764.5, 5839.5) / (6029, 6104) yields 0.3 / 12.8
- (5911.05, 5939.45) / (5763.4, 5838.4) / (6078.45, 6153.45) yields 0.7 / 12.7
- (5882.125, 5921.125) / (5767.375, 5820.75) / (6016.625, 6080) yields 5.2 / 12.8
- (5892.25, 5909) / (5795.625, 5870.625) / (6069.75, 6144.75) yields 2.8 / 12.8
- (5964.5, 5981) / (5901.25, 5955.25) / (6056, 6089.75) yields 0.0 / 12.5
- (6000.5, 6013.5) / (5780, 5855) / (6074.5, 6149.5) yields 0.0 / 12.6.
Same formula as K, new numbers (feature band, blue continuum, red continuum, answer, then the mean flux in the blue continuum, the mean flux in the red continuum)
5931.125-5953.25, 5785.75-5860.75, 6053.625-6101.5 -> 0.4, 12.8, 12.7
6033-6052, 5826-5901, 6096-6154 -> -1.1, 11.9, 12.3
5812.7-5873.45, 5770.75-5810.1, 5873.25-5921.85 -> -3.4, 12.8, 11.3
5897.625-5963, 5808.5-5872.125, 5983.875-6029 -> 1.6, 12.8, 12.4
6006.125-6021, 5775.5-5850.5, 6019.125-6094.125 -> 0.7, 12.9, 12.7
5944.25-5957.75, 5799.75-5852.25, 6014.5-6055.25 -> 0.3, 13.1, 12.6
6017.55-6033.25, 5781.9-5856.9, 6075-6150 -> 0.2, 12.9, 12.4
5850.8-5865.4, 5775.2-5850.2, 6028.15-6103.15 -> 0.7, 12.9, 12.7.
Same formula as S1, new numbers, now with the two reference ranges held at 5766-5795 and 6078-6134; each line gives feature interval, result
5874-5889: 1.3 angstroms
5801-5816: -1.0 angstroms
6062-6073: -0.3 angstroms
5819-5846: -0.7 angstroms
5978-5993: 0.1 angstroms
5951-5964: 0.1 angstroms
